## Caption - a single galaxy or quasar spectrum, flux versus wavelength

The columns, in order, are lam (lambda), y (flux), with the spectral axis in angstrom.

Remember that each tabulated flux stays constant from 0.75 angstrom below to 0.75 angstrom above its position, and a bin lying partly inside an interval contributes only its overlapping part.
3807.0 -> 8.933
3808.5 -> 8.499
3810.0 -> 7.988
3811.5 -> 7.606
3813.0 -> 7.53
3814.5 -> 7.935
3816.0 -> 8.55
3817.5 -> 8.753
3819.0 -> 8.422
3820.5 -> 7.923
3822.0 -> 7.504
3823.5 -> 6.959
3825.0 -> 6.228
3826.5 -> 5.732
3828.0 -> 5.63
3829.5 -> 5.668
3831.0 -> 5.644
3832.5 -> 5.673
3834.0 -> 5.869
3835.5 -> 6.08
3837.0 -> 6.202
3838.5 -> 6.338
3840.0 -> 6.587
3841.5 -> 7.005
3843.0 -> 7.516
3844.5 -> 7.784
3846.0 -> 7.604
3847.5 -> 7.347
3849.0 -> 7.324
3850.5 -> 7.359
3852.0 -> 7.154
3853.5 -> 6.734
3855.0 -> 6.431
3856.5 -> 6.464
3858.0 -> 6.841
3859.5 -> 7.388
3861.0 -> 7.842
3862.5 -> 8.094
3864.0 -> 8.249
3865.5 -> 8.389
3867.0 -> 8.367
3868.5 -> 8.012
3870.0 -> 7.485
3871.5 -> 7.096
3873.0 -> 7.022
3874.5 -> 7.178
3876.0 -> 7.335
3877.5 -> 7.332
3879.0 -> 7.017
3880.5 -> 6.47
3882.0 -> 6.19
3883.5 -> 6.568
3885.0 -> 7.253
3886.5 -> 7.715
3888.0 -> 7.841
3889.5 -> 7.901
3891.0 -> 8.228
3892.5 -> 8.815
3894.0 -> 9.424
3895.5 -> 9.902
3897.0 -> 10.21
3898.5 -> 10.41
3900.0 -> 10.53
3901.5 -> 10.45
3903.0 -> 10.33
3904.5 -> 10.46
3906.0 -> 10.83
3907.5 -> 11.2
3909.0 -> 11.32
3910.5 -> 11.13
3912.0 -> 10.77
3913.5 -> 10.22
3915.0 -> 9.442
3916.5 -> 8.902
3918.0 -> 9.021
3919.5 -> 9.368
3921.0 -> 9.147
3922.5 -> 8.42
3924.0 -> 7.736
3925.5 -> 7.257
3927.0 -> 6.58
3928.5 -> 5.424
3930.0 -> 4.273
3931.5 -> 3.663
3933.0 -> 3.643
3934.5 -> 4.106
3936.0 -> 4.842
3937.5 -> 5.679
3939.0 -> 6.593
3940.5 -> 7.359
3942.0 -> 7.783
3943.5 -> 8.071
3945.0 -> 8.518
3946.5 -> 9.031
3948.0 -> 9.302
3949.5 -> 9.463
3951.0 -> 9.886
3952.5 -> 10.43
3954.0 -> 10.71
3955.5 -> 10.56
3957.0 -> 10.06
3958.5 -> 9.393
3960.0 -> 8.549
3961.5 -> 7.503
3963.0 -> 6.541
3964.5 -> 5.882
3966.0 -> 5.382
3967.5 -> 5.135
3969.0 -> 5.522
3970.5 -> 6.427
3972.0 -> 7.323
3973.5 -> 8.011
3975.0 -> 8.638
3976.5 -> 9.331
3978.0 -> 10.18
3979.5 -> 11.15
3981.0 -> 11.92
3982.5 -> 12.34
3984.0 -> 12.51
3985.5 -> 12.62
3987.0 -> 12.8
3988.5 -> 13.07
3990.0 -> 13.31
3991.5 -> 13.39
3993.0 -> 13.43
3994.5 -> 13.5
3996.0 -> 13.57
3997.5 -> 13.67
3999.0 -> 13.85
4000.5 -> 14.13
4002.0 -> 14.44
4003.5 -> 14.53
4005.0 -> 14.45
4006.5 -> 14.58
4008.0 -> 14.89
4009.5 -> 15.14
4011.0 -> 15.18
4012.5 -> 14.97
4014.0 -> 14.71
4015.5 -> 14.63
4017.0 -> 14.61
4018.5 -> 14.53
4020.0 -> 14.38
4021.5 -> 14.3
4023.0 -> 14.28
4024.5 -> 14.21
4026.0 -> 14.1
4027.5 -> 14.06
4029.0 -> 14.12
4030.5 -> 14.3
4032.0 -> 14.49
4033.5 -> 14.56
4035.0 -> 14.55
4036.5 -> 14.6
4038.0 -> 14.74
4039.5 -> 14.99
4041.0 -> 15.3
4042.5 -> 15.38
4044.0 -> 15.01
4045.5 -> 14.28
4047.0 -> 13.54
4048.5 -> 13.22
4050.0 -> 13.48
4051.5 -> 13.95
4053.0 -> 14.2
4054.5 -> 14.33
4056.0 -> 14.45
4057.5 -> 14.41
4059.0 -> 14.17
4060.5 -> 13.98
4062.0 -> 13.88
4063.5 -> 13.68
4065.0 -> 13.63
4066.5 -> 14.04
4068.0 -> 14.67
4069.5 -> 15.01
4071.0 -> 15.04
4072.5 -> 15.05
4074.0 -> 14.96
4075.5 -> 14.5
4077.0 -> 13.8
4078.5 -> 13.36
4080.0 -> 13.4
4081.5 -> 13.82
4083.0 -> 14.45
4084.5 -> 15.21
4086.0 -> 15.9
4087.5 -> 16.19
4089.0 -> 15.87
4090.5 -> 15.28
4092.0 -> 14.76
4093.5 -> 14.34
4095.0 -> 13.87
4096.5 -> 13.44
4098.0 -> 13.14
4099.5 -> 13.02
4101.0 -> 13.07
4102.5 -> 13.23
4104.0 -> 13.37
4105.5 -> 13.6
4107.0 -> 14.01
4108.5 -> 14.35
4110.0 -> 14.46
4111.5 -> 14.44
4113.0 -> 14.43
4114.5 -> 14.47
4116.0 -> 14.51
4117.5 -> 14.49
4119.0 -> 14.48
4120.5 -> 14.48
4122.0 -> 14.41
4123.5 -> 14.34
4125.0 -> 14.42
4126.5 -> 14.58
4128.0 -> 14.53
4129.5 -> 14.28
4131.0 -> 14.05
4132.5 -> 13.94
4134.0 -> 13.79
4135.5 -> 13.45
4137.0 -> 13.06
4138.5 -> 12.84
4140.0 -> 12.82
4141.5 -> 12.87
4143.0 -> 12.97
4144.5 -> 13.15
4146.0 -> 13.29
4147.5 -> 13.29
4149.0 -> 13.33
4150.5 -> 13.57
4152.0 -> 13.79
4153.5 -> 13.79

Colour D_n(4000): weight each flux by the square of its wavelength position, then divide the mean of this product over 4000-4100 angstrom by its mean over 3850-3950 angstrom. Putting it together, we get 1.95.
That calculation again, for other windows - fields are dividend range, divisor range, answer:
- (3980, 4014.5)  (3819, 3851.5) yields 2.23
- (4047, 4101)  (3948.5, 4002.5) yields 1.44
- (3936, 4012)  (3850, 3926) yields 1.29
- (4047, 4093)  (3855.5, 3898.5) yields 2.04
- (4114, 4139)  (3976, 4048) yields 1.07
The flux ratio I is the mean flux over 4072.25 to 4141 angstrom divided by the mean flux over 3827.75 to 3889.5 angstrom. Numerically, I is 2.01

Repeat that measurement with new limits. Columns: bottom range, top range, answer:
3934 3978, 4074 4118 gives 1.81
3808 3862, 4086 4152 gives 1.98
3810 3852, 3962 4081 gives 1.87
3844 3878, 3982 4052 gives 1.91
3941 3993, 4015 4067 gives 1.51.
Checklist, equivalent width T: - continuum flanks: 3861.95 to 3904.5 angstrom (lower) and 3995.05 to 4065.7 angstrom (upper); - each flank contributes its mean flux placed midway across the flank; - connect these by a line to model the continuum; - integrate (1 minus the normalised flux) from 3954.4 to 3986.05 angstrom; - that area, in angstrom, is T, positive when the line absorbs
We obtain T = 8.2 angstrom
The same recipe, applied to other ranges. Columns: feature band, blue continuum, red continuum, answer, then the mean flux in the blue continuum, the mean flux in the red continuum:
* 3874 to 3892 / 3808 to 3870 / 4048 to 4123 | 2.52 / 7.2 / 14.2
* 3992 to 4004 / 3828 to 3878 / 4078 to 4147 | -3.18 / 7.05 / 14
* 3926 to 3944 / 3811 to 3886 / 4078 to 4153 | 7.13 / 7.11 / 14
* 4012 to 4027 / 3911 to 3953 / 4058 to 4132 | -4.32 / 7.68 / 14.3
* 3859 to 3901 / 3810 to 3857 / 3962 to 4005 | 0.81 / 6.97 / 10.9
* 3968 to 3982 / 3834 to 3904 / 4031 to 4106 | 3.15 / 7.72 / 14.3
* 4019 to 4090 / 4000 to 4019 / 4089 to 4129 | 0.12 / 14.7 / 14.2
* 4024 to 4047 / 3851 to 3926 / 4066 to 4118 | -3.34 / 8.48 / 14.3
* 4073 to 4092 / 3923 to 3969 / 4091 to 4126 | -2.56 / 7.29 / 14.1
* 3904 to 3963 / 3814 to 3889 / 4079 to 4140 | 6.16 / 7.12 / 14.2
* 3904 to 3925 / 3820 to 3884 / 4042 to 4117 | -2.05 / 6.97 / 14.3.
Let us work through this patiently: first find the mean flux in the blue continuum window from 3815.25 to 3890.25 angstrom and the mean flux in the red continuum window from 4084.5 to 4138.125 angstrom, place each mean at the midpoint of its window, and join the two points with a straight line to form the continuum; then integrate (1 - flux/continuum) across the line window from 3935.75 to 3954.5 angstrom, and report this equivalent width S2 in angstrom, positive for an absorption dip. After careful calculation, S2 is 2.6 angstrom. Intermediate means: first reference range 7.12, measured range 8.34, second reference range 14.2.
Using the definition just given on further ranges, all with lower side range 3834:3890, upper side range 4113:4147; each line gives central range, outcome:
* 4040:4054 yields -2.9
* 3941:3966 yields 1.9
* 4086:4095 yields -1.6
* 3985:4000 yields -4.1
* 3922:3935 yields 4.7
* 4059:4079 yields -3.1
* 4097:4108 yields -0.1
